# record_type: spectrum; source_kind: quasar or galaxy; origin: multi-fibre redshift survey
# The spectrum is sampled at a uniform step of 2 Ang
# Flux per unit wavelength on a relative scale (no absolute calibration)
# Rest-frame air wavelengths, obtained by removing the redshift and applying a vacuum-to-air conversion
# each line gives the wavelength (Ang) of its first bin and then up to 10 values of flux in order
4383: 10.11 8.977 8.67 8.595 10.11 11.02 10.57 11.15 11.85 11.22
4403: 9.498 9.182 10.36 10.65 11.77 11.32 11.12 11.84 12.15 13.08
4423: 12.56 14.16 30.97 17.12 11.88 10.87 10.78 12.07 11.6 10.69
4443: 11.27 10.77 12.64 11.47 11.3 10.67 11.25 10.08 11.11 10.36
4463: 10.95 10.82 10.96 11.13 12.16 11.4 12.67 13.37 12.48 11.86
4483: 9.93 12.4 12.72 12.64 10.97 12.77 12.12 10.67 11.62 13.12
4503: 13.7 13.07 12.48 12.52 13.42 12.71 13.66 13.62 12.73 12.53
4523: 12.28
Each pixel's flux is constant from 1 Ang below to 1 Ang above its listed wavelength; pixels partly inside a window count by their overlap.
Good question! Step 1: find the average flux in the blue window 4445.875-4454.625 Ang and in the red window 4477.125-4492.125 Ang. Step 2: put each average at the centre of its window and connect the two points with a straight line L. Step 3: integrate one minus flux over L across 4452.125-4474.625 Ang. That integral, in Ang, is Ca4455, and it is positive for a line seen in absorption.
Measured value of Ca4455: 1.2 Ang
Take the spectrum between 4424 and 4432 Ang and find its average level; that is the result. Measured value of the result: 18.5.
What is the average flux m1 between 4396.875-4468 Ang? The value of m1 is 12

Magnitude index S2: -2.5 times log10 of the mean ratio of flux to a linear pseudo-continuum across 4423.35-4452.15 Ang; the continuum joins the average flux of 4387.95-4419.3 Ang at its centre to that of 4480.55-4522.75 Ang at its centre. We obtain -0.18 mag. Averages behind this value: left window 10.7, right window 12.4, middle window 13.4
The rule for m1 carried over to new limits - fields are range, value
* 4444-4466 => 11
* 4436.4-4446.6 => 11.3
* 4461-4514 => 12.1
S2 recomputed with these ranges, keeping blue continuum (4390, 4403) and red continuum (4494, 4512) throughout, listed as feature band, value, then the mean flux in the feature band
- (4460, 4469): 0.11 mag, 10.8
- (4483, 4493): 0.02 mag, 12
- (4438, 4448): 0.02 mag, 11.4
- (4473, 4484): 0.01 mag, 12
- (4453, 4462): 0.11 mag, 10.7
